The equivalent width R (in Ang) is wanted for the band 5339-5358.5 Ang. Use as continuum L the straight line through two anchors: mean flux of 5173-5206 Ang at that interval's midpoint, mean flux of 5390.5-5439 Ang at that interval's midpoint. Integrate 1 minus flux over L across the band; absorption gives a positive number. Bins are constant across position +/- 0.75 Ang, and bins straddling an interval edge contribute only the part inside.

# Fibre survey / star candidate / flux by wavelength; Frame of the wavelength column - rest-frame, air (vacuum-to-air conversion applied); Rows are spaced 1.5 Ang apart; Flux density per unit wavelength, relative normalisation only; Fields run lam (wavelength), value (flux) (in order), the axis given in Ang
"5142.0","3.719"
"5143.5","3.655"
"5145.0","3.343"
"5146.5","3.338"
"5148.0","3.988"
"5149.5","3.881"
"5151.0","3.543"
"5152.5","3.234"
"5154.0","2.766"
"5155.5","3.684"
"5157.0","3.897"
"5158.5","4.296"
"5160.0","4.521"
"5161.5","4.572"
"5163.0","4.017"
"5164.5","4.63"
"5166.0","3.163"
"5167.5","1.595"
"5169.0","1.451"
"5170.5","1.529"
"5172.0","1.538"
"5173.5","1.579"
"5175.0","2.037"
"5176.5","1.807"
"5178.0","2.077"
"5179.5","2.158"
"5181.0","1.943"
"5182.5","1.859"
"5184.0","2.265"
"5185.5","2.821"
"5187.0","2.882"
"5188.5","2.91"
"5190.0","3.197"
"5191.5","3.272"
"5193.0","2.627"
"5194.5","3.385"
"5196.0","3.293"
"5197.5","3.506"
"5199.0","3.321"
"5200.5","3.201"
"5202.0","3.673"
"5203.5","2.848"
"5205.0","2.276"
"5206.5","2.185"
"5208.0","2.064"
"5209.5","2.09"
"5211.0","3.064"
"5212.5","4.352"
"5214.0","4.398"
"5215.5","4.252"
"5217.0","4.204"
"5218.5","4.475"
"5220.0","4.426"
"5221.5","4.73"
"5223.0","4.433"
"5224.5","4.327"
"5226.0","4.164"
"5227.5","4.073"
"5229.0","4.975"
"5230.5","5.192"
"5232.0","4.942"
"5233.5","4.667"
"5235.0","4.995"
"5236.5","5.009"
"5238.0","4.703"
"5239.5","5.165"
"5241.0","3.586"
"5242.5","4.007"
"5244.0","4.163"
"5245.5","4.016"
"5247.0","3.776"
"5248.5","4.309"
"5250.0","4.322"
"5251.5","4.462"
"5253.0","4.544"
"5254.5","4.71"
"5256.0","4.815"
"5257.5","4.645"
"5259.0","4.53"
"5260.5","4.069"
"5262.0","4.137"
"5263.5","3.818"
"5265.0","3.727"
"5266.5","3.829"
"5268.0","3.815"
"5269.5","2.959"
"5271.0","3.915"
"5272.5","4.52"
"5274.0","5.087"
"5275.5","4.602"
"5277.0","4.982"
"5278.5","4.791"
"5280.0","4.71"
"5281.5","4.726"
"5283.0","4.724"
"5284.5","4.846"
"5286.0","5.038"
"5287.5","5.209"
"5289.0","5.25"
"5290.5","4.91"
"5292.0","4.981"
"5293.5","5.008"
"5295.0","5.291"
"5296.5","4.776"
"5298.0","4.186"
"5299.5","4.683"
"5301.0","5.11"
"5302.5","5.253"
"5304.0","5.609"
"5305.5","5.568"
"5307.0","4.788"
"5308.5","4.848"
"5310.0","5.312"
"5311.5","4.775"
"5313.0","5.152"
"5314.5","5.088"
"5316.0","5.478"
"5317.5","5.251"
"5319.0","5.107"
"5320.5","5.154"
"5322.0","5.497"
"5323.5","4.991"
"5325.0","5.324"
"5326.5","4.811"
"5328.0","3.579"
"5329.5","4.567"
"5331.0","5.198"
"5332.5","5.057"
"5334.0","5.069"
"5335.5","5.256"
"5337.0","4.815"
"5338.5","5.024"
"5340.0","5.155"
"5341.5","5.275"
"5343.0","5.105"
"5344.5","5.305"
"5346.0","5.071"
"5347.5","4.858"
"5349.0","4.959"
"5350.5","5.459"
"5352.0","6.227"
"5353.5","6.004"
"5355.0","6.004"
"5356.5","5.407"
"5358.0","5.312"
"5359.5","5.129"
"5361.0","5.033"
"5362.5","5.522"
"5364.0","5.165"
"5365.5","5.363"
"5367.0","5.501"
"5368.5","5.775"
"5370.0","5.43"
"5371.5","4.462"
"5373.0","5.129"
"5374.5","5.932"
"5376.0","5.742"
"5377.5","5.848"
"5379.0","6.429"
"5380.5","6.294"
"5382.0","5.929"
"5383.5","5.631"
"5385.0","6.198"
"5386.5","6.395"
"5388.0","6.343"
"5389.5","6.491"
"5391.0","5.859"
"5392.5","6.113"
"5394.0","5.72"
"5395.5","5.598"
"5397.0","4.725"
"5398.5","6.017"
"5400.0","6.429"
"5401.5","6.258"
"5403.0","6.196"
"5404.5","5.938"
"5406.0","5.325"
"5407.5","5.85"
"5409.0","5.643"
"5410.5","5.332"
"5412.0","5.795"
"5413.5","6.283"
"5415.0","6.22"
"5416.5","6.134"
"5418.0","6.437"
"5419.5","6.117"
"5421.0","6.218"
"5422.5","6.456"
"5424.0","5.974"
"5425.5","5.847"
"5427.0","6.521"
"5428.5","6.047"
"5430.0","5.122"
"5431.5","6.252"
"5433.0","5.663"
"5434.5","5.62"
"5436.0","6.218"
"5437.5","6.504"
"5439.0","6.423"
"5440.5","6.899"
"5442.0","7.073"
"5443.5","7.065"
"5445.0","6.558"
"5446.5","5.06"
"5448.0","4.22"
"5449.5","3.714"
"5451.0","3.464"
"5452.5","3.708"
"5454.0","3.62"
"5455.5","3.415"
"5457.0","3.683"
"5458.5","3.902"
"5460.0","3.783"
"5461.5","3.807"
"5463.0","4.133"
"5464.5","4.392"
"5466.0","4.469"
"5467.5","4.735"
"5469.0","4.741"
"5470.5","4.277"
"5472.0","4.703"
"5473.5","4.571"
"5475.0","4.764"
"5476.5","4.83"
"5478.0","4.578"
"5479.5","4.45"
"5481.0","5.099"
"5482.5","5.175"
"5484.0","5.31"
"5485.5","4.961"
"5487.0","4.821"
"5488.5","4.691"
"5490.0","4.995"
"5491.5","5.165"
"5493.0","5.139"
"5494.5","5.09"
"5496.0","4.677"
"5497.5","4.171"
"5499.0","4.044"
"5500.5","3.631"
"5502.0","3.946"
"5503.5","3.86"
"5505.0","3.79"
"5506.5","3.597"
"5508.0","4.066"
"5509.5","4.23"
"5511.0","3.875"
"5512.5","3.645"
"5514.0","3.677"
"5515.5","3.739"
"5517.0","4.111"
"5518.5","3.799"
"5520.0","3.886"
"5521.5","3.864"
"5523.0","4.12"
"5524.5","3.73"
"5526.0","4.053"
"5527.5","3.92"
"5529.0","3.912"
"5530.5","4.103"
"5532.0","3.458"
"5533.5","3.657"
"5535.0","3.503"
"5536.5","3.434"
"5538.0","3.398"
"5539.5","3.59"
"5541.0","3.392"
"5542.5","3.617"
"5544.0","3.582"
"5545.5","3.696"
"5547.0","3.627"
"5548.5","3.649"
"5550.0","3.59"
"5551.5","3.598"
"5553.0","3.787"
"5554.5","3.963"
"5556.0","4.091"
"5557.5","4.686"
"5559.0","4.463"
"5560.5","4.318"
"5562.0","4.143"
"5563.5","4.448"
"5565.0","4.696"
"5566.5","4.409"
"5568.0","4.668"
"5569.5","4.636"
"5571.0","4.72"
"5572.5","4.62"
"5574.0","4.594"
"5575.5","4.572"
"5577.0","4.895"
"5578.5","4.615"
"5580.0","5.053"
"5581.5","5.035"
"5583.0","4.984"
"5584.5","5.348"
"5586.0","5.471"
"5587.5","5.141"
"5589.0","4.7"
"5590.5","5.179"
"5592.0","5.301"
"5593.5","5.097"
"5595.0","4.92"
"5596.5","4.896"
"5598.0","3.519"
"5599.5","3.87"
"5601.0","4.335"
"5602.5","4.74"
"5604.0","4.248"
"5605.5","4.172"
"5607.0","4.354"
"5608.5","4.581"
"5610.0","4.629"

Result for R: -1.5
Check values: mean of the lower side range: 2.68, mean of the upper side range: 5.96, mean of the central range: 5.39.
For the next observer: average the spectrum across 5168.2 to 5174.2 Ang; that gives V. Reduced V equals 1.52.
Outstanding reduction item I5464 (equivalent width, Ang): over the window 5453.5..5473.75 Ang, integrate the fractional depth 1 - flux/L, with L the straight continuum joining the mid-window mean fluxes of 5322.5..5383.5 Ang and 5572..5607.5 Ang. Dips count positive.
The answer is 3.6 Ang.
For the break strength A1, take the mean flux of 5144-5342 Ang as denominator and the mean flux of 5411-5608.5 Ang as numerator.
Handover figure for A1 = 1.1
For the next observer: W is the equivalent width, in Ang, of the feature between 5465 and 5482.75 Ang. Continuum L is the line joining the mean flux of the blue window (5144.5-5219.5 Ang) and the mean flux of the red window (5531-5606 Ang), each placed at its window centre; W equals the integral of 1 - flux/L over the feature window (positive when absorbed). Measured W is -2.9 Ang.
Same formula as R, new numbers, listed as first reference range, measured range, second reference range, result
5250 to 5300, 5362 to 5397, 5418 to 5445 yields -0.4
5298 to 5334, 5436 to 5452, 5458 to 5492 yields -3.3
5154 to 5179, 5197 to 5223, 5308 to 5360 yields -0.1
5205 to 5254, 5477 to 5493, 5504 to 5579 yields -3.6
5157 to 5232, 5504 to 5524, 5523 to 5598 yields 1.4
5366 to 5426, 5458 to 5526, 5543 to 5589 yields 10.0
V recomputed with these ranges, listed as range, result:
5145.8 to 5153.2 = 3.6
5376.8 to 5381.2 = 6.19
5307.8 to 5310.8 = 5.08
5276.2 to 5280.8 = 4.82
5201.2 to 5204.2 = 3.27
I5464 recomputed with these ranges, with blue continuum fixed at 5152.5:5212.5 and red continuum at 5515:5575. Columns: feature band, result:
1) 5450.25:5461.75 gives 0.12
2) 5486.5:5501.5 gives -3.15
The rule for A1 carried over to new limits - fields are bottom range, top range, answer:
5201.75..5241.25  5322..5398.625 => 1.34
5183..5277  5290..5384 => 1.34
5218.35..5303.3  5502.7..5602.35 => 0.92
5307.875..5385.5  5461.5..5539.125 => 0.80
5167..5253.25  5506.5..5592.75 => 1.22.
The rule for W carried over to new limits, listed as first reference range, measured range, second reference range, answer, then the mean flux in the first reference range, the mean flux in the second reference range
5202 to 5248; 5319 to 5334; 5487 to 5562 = -3.4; 4.05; 3.98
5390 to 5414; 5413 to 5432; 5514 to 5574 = -1.9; 5.82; 3.97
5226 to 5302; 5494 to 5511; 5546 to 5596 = 1.8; 4.54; 4.57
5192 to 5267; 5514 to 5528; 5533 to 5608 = 1.3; 4.01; 4.34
